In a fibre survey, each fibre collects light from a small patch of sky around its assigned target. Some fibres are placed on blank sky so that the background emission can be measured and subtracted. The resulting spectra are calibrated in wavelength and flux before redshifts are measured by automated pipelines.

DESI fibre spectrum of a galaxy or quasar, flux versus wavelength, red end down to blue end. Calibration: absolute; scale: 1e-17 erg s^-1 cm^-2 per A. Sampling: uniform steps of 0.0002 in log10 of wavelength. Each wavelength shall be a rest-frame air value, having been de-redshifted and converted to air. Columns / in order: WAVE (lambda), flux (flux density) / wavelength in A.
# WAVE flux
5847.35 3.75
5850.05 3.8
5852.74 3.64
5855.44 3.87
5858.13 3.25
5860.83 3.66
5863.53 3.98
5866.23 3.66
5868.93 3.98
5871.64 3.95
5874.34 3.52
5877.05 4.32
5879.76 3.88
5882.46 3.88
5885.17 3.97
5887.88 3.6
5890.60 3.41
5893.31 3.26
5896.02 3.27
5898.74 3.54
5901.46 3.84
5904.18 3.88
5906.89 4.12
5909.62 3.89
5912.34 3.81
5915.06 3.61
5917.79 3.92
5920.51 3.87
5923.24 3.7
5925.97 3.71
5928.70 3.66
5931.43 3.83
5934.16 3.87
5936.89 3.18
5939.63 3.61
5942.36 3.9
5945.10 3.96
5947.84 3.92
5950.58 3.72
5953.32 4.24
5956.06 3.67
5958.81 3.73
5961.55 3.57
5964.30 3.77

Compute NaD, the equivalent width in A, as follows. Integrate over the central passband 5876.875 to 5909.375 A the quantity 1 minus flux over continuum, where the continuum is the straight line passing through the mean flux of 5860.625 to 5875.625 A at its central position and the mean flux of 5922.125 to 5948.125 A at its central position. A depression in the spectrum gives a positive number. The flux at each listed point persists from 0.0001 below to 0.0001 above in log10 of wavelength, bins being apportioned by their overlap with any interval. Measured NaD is 0.4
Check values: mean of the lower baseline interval 3.8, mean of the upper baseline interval 3.73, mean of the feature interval 3.73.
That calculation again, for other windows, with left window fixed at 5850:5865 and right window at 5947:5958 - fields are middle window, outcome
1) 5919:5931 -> 0.2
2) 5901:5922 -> -0.4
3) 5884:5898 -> 1.0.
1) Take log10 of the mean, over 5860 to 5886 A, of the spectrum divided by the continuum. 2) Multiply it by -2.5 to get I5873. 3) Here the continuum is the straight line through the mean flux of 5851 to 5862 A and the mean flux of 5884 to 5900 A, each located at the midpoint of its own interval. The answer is -0.09 mag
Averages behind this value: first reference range 3.61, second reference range 3.5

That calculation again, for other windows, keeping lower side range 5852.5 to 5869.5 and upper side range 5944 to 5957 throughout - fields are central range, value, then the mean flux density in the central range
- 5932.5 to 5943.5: 0.07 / 3.64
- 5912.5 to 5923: 0.01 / 3.79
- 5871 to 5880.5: -0.05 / 3.92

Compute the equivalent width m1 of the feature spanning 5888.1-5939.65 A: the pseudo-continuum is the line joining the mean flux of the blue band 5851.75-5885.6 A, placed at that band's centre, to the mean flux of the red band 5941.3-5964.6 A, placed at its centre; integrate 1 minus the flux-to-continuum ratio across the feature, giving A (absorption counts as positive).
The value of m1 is 1.9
